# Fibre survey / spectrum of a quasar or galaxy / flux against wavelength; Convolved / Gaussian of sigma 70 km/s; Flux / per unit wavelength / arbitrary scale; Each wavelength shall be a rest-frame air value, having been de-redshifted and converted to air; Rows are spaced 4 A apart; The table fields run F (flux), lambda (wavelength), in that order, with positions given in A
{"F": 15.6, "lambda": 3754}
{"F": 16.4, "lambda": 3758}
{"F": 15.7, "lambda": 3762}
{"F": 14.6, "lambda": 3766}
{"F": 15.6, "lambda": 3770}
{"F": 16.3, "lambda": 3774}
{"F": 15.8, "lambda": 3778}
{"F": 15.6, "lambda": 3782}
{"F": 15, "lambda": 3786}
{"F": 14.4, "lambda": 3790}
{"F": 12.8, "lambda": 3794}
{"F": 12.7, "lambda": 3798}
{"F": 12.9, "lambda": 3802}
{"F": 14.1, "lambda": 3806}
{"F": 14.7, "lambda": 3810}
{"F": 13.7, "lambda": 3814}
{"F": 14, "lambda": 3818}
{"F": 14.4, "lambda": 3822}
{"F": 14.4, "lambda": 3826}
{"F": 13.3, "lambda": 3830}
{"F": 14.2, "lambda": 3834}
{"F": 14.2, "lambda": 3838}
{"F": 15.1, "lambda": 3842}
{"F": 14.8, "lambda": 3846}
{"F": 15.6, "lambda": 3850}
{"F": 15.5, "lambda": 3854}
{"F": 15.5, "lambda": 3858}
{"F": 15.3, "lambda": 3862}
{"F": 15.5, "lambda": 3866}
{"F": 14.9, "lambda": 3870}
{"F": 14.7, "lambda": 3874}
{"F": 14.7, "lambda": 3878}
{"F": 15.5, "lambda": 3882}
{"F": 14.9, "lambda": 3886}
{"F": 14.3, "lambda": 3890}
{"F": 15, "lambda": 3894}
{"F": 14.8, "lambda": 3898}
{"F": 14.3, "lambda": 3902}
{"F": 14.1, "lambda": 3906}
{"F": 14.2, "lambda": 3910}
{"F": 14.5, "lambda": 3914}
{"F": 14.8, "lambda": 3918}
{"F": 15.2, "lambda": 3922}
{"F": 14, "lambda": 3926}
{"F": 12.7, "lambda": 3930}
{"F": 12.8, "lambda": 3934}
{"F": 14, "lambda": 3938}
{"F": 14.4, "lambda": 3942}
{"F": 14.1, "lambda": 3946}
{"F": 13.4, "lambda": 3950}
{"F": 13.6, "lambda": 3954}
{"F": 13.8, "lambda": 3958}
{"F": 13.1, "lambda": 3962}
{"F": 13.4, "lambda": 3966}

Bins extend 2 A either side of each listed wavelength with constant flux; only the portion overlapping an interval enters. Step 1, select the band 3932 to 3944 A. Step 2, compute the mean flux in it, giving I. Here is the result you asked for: 13.7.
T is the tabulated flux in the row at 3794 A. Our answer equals 12.8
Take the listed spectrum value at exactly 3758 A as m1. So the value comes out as 16.4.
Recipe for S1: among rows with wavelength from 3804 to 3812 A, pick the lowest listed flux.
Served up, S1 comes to 14.1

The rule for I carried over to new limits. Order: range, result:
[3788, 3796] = 13.6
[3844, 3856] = 15.3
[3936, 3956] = 13.9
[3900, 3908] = 14.2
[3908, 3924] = 14.7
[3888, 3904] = 14.6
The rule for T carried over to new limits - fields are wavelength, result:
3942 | 14.4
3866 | 15.5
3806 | 14.1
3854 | 15.5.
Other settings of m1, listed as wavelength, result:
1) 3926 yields 14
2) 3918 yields 14.8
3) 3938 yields 14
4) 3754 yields 15.6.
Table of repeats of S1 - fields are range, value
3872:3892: 14.3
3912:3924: 14.5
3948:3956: 13.4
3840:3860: 14.8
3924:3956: 12.7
